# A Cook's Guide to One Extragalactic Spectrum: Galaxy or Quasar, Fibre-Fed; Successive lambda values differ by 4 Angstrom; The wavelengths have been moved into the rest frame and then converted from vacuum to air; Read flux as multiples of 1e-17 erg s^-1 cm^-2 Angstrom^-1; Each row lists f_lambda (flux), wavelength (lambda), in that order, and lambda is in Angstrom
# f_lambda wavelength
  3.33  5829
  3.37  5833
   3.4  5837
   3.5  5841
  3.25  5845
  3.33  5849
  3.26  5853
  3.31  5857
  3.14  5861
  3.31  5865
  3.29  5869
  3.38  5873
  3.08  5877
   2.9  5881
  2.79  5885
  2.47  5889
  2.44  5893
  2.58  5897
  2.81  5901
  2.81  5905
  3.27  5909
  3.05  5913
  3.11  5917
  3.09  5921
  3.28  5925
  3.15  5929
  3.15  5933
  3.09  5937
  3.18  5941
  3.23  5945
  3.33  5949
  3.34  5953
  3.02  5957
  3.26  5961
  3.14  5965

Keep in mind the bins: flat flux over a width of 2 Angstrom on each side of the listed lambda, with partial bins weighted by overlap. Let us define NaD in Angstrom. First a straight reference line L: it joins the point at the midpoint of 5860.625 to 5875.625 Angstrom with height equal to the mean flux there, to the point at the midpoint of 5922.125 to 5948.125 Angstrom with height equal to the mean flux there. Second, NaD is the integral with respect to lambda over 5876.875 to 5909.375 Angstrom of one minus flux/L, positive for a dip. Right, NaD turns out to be 4.9 Angstrom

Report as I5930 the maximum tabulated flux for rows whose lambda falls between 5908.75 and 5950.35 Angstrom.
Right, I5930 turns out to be 3.33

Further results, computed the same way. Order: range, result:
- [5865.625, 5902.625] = 3.38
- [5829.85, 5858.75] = 3.5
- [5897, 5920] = 3.27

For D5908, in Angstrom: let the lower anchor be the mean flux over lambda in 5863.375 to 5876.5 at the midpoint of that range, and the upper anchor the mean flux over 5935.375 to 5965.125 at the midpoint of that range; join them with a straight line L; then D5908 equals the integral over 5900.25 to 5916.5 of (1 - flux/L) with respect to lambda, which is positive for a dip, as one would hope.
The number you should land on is 1.21 Angstrom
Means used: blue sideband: 3.3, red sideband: 3.2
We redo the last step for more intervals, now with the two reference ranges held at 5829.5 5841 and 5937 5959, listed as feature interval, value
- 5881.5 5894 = 2.6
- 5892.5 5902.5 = 2.0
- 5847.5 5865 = 0.5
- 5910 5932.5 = 0.8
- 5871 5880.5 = 0.4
